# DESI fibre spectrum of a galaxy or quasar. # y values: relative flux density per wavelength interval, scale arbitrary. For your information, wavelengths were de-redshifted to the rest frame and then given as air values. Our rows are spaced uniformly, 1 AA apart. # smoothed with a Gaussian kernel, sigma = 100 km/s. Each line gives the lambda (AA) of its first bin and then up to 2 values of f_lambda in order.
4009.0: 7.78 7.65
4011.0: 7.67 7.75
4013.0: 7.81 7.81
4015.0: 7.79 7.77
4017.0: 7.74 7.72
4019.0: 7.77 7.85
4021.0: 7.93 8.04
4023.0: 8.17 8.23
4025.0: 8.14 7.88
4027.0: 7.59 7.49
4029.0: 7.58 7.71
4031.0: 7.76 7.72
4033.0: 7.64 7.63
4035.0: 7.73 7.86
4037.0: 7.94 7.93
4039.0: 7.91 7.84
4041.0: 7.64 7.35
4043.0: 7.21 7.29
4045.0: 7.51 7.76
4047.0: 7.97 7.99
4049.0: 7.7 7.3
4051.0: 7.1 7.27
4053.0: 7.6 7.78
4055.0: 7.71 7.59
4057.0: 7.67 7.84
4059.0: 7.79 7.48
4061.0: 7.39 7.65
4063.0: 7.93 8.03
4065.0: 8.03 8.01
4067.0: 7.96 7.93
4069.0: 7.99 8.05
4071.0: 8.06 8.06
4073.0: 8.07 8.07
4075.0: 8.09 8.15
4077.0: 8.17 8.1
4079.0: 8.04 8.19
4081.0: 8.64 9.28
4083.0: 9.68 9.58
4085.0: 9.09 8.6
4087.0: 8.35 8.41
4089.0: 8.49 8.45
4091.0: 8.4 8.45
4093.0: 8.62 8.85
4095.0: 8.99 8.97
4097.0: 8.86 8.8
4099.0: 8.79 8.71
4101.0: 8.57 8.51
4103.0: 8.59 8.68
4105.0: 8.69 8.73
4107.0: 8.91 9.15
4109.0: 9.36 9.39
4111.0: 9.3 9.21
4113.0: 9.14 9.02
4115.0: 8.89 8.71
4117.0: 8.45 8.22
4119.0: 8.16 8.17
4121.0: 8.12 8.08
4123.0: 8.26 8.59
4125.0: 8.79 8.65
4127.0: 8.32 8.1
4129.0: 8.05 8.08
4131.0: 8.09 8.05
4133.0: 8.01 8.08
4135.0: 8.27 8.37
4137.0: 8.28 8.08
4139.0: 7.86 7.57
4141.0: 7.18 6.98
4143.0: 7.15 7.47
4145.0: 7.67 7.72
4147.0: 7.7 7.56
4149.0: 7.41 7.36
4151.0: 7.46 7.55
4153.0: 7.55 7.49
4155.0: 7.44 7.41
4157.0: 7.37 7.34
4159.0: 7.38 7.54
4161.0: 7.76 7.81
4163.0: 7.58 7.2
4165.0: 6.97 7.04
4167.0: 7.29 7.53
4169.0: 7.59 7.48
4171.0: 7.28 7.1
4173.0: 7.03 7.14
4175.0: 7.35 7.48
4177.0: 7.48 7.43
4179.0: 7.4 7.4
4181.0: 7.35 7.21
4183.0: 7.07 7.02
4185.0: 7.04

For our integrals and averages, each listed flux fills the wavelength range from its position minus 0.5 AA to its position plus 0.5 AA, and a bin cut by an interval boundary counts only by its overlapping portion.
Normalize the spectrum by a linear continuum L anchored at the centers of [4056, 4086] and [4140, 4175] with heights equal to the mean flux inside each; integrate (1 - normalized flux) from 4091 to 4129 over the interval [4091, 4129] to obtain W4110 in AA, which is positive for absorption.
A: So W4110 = -4.2 AA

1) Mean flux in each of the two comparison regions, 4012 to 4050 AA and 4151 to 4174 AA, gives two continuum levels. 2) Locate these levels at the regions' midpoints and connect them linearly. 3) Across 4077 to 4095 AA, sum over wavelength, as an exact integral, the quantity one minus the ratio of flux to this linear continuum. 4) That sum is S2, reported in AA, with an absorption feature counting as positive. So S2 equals -2.5 AA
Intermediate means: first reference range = 7.76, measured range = 8.66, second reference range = 7.39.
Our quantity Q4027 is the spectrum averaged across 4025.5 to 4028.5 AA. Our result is 7.65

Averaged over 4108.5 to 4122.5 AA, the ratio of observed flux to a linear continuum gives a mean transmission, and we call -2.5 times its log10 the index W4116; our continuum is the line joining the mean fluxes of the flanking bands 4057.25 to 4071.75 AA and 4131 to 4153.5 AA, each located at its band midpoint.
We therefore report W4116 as -0.128 mag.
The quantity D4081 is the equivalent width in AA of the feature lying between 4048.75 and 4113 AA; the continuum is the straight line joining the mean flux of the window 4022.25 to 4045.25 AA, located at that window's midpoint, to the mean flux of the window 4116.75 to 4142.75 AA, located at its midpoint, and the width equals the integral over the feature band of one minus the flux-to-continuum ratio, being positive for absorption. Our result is -3.5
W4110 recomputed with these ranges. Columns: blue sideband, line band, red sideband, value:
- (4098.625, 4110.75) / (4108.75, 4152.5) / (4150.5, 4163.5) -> 0.2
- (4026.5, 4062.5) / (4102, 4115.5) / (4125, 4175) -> -2.4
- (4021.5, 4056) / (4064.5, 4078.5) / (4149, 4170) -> -0.8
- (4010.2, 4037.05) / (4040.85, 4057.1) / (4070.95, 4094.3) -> 1.1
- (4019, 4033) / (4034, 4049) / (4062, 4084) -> 0.5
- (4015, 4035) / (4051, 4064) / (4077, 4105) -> 1.0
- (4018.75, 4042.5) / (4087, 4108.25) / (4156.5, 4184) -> -3.1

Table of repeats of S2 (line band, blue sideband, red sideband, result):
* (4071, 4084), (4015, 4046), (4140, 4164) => -1.31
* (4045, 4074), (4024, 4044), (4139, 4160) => -0.45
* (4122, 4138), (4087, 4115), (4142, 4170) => -0.32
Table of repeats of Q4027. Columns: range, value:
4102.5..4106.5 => 8.67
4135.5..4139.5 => 8.15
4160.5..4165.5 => 7.46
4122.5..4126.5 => 8.57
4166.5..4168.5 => 7.41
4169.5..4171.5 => 7.38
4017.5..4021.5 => 7.82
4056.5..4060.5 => 7.7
